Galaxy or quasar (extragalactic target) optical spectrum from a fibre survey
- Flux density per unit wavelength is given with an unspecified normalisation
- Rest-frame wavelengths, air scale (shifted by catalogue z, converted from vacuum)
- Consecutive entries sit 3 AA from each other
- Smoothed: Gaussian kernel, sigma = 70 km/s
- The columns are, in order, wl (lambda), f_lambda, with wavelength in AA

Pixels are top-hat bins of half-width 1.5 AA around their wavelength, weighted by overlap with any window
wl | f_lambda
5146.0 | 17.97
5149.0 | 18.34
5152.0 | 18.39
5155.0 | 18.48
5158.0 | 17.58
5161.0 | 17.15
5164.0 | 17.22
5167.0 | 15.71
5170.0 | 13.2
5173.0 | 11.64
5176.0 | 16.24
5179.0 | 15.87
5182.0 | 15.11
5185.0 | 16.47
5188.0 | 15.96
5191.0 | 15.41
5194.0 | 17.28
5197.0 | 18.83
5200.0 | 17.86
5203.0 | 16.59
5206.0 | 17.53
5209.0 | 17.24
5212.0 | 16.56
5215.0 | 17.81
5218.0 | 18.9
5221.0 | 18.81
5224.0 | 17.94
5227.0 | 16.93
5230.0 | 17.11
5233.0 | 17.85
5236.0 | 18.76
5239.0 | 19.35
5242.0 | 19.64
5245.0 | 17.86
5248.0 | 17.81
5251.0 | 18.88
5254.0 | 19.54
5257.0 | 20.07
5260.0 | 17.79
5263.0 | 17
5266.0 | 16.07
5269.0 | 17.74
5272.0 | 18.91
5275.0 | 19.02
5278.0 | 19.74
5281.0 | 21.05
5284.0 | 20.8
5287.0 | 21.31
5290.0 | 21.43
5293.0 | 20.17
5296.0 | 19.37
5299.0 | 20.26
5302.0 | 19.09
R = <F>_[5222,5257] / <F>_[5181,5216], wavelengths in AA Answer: 1.1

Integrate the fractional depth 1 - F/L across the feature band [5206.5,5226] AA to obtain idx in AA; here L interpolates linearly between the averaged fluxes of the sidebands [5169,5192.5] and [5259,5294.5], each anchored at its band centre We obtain -1.5 AA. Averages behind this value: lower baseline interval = 15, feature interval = 17.8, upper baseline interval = 19.3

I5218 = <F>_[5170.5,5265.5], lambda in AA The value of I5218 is 17.4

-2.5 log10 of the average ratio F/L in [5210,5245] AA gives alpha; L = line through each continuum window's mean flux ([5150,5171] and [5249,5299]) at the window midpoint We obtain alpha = 0.01 mag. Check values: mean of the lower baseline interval 16.9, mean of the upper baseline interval 19.3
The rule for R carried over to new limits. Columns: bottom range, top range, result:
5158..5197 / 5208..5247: 1.14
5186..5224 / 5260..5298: 1.11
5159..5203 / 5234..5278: 1.15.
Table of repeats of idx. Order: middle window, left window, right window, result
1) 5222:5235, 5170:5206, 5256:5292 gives 0.00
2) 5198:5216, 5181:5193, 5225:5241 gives -0.54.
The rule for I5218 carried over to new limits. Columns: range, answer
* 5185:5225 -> 17.4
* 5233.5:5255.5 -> 18.8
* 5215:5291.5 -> 18.8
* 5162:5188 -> 15.3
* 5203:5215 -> 17.1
